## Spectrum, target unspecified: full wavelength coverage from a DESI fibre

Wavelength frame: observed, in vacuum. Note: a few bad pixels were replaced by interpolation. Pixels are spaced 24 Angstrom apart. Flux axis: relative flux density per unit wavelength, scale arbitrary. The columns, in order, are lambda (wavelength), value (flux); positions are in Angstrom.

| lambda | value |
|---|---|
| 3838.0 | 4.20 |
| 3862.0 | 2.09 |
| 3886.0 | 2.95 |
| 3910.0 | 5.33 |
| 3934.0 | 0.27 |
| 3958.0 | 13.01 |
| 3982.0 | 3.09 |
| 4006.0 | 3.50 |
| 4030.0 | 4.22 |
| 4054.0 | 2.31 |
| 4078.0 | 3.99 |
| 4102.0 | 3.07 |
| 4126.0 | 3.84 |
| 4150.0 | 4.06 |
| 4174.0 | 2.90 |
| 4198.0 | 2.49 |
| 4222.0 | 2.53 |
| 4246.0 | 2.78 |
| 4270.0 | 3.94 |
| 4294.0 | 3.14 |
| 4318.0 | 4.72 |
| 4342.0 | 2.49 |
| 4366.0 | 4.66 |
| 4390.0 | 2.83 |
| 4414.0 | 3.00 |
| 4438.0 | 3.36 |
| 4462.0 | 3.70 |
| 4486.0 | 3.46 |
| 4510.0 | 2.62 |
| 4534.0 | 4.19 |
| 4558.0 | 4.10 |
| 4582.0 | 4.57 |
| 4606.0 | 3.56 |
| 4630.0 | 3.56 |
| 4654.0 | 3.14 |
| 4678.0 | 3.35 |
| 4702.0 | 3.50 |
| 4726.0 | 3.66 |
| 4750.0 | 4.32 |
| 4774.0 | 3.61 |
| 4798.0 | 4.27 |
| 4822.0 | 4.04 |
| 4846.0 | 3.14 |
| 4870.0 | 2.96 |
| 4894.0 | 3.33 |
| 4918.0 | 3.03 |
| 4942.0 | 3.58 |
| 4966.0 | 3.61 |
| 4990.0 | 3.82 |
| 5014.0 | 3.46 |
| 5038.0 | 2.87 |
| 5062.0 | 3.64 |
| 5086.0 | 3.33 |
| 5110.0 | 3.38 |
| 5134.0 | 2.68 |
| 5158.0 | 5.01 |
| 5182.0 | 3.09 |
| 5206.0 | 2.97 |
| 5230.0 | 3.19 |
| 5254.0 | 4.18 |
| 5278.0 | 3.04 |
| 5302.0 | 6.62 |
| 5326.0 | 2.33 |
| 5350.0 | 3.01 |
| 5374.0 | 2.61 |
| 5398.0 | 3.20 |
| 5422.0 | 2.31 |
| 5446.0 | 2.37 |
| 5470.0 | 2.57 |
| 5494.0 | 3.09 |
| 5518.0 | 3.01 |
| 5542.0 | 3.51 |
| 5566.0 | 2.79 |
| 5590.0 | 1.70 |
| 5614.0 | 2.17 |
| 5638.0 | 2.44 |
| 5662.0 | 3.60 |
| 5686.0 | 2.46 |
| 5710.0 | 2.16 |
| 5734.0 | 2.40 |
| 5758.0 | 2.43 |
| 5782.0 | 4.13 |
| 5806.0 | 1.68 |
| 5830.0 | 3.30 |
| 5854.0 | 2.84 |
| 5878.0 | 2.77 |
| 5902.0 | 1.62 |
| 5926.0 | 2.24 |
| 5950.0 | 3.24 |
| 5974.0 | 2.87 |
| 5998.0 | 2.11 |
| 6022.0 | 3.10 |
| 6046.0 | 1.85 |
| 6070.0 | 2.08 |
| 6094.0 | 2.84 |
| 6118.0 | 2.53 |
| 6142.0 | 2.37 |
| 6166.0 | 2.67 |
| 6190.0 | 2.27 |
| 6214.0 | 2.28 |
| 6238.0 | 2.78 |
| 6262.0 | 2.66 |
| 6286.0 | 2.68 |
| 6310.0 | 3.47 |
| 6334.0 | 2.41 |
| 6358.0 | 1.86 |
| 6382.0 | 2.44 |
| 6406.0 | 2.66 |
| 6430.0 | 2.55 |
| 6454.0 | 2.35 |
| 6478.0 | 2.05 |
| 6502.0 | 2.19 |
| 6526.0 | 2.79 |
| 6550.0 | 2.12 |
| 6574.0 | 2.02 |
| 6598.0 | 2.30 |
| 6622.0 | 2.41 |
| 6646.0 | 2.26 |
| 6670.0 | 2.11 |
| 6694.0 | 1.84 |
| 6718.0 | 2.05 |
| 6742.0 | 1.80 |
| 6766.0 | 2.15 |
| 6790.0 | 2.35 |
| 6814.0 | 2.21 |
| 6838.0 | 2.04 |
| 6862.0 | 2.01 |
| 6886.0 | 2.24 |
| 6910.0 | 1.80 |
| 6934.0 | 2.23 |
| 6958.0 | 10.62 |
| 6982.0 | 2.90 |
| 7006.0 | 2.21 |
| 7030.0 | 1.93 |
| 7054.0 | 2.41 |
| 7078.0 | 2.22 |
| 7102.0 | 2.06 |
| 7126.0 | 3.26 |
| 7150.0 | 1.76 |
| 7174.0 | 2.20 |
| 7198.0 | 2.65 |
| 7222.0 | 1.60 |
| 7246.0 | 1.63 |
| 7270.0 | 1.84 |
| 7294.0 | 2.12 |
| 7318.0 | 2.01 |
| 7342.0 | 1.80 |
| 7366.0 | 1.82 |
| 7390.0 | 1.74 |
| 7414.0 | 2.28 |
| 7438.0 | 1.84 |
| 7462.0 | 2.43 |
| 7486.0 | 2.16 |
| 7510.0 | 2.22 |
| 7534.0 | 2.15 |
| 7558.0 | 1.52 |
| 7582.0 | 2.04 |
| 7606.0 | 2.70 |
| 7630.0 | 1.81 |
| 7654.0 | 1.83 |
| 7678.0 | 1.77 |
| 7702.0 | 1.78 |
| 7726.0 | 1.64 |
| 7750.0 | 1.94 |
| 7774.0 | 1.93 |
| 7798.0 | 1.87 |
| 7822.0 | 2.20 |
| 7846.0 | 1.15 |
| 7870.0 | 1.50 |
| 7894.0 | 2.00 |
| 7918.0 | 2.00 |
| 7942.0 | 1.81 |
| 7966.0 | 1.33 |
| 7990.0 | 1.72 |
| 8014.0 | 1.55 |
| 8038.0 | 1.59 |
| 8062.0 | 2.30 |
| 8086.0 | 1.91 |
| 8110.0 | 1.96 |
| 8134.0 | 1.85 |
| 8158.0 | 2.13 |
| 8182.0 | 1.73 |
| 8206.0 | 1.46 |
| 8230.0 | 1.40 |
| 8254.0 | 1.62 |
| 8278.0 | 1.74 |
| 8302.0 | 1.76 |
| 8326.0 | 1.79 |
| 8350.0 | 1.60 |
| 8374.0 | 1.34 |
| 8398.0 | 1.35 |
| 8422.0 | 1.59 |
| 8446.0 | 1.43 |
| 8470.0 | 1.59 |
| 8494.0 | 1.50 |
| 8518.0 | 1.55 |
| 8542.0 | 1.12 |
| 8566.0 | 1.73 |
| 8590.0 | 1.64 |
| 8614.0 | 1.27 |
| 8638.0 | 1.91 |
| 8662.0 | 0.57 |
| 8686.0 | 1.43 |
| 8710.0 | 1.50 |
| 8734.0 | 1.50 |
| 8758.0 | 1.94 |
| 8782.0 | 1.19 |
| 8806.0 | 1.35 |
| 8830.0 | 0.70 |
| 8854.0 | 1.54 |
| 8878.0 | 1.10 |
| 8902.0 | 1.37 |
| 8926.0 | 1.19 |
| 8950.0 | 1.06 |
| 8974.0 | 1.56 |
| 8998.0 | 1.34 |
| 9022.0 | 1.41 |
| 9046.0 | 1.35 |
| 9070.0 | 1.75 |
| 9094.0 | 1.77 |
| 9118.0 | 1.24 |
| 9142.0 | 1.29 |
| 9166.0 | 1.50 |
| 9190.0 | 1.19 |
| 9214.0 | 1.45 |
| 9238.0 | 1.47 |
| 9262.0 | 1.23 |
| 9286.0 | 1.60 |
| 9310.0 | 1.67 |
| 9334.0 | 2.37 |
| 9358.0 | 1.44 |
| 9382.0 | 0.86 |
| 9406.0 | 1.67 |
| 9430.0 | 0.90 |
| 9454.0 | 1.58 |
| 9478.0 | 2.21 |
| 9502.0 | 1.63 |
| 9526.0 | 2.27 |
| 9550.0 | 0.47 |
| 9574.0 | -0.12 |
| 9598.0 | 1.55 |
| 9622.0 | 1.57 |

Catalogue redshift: 0.060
